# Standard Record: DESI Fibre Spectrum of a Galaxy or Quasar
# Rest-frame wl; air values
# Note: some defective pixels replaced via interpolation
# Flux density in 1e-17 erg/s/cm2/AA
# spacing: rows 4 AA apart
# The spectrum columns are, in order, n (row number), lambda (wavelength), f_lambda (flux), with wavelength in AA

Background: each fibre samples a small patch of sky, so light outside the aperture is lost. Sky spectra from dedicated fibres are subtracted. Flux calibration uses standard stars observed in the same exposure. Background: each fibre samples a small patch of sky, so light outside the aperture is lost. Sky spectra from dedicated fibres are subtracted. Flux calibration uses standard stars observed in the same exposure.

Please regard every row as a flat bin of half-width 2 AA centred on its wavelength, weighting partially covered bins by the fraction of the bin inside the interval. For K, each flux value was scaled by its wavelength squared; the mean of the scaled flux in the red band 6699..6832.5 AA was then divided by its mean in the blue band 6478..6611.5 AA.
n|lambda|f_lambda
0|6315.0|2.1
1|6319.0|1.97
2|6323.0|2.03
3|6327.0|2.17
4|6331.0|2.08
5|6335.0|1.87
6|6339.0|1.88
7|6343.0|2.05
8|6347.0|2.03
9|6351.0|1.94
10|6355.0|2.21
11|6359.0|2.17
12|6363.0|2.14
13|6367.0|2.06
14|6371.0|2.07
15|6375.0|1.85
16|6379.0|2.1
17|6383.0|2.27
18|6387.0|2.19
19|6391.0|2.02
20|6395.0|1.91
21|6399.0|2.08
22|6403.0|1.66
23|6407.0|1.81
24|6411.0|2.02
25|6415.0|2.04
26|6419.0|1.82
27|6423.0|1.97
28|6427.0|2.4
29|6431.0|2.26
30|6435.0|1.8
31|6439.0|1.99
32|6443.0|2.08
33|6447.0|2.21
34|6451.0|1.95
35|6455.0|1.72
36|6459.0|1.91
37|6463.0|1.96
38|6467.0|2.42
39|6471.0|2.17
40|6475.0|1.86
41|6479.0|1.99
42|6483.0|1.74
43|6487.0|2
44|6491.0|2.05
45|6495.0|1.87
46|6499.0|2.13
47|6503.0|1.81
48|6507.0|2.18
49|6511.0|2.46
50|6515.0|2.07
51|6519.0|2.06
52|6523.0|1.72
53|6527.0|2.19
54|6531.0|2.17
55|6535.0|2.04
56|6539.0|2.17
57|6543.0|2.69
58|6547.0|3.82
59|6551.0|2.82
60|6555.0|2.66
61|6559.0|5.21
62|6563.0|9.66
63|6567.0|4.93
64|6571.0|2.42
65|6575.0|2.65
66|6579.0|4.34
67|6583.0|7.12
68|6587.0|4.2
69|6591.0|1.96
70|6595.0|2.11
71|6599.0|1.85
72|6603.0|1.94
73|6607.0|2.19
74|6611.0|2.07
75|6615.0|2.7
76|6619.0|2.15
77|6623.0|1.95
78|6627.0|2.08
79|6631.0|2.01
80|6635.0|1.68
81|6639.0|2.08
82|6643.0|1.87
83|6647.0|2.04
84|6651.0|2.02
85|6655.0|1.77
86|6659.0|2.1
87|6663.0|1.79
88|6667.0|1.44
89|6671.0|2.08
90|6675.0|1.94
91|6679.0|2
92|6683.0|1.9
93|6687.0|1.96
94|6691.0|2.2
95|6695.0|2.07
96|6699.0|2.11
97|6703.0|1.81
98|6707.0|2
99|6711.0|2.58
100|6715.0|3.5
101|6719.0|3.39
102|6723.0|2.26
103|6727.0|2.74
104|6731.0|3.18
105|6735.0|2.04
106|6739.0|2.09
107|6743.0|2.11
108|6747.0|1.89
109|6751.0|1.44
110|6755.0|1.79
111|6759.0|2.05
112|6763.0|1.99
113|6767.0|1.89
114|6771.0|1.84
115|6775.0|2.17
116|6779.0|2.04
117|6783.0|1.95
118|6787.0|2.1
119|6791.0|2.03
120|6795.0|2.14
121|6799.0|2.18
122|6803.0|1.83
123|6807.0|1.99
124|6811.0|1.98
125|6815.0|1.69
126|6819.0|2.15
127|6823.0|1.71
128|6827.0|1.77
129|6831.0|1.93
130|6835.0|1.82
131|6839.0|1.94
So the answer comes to 0.79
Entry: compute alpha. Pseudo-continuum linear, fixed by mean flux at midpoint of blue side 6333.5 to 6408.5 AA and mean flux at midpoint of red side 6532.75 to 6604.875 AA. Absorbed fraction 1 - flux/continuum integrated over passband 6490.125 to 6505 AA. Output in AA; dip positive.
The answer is 5.2 AA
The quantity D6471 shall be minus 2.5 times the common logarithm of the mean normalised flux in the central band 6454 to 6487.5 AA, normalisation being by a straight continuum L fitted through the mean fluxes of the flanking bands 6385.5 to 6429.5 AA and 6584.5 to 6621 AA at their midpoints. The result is 0.08 mag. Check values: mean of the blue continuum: 1.99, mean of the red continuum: 2.42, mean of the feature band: 1.98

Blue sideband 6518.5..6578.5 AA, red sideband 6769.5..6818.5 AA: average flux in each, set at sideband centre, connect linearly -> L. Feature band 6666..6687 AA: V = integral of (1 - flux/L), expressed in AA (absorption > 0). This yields 5.9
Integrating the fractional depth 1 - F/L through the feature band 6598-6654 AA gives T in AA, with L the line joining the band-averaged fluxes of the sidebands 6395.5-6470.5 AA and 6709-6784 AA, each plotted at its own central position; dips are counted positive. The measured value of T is 3.1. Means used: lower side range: 2.01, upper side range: 2.26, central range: 2.04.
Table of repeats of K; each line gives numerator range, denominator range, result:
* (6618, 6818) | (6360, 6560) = 1.04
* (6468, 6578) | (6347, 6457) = 1.41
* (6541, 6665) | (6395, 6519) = 1.52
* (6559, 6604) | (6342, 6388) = 2.06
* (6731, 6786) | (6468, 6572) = 0.78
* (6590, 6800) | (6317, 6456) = 1.14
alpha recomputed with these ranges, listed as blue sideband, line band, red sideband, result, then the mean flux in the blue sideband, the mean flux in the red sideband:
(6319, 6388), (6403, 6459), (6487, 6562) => 7.0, 2.06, 2.54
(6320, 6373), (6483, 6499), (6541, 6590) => 7.2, 2.05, 4.33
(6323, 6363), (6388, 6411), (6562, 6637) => 3.6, 2.05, 3.07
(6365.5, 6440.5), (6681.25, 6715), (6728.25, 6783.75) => -2.0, 2.02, 2.04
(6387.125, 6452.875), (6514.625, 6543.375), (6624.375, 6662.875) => -1.9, 2.01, 1.95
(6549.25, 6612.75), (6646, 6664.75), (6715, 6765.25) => 6.7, 3.64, 2.3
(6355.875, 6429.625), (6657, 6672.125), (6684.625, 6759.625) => 2.7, 2.04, 2.28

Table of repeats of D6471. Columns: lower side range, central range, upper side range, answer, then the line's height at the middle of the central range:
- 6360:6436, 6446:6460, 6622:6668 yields 0.040 mag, 2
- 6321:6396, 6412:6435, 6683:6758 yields 0.014 mag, 2.1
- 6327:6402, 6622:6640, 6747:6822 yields 0.019 mag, 1.99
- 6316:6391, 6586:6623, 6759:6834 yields -0.139 mag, 2.01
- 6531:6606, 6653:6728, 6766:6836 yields 0.220 mag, 2.71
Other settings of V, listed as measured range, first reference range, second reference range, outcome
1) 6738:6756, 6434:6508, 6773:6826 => 1.24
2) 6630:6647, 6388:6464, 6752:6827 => 0.43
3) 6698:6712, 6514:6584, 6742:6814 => 1.96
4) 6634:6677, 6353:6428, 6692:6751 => 7.66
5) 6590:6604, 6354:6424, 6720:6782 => 0.74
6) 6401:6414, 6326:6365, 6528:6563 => 3.18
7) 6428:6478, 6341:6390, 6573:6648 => 5.11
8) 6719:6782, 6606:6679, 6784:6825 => -4.92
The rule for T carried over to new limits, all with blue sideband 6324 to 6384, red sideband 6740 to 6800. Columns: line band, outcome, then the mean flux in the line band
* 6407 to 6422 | 0.8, 1.94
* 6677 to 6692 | -0.1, 2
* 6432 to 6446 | 0.3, 2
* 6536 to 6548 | -4.3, 2.74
